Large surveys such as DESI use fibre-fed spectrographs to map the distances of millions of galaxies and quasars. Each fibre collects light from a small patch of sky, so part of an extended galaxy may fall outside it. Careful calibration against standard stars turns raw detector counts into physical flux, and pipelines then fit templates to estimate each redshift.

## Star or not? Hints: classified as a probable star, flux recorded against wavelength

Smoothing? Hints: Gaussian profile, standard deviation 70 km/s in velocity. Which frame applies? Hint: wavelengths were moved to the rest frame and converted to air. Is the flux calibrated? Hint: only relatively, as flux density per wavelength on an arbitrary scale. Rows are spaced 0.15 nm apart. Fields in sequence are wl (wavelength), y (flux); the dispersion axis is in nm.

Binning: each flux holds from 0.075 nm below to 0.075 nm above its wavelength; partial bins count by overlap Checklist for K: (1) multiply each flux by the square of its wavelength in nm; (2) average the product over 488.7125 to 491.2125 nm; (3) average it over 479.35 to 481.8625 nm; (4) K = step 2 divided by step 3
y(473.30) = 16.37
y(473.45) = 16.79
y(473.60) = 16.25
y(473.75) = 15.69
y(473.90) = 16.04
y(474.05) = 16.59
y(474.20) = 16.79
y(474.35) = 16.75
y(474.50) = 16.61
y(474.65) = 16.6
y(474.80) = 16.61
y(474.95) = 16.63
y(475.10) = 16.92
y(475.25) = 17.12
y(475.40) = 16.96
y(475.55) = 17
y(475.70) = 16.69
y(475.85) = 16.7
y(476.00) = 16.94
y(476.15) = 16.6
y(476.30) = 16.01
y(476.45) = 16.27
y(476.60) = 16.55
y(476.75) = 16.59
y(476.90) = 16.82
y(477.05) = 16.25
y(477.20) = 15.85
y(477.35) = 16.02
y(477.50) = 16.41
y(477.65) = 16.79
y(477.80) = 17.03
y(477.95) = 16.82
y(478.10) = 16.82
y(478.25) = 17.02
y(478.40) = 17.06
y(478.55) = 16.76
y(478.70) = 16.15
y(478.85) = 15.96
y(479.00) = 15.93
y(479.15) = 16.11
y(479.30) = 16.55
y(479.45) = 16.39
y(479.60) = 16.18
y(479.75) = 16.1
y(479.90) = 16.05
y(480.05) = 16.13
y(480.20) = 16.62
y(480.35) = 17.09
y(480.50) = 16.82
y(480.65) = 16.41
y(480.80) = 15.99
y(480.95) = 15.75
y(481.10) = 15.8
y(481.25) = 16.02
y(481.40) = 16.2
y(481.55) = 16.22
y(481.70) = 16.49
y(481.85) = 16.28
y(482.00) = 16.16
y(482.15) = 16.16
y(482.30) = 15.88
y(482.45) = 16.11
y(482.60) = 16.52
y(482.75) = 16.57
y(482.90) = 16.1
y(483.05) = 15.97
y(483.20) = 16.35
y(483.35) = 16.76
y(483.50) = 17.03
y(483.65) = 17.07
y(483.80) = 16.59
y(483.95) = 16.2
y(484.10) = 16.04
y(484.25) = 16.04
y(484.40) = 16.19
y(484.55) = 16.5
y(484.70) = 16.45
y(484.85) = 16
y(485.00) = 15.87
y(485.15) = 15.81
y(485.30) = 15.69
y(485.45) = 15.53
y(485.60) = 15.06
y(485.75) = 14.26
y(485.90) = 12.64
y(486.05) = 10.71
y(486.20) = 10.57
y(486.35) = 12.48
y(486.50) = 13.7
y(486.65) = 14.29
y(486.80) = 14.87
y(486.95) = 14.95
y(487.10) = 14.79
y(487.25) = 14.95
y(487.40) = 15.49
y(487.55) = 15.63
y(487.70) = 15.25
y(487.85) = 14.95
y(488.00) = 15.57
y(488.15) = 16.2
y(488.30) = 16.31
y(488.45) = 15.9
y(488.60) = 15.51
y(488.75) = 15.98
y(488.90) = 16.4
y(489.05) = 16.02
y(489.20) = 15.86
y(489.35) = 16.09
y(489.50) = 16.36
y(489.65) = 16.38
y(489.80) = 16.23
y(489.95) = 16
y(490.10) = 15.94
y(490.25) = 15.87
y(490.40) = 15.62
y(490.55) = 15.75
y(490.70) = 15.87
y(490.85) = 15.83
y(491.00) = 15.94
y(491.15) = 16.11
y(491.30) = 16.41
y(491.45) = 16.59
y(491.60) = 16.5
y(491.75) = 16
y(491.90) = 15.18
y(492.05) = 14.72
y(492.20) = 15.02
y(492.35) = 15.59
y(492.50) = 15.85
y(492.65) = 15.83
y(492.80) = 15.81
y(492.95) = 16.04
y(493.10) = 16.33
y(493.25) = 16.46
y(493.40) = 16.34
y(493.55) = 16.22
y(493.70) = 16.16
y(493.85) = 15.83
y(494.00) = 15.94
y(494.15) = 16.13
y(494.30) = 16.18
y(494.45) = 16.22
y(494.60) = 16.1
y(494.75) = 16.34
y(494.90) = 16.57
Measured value 1.0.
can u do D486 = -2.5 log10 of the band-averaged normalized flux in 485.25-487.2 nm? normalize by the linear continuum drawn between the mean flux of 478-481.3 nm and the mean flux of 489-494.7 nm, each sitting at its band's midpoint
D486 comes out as 0.17 mag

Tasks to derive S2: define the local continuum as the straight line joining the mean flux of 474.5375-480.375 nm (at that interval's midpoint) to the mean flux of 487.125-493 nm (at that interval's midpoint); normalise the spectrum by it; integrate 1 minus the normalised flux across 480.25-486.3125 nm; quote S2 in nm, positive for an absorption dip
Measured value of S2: 0.16 nm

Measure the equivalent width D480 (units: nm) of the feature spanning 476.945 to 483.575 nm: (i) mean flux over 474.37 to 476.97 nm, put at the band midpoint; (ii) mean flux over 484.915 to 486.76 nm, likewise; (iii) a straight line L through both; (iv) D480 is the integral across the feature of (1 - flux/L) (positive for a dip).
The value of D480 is -0.404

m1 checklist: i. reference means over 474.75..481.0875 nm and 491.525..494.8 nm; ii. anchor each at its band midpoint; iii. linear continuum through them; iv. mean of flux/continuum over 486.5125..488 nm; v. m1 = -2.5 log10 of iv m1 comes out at 0.081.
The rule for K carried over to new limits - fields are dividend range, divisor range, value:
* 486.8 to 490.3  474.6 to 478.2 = 1.00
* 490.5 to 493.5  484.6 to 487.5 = 1.13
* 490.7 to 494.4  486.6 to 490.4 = 1.03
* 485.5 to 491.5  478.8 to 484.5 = 0.96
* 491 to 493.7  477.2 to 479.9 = 1.03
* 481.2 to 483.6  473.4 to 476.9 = 1.01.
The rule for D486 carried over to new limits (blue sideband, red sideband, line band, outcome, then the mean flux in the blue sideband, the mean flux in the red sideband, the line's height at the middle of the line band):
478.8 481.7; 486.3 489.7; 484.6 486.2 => 0.08 mag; 16.2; 15.4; 15.7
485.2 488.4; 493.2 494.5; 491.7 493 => 0.02 mag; 14.5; 16.2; 15.8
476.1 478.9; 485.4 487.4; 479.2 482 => -0.05 mag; 16.5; 13.8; 15.6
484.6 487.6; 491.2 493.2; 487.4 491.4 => -0.05 mag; 14.5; 15.8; 15.2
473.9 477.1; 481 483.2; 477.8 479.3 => -0.01 mag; 16.7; 16.2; 16.4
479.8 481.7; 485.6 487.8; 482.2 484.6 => -0.08 mag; 16.3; 14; 15.2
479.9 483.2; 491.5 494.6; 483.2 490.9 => 0.04 mag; 16.2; 15.9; 16.1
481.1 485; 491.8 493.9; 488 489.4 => 0.00 mag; 16.3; 15.8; 16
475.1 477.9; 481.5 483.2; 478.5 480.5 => 0.01 mag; 16.6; 16.2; 16.4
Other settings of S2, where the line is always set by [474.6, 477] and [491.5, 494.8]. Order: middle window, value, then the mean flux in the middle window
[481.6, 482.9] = 0.01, 16.3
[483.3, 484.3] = -0.01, 16.5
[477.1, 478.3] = 0.00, 16.6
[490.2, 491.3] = 0.01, 15.9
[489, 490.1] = 0.00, 16.1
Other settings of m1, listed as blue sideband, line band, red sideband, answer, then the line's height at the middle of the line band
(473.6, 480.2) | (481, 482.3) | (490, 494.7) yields 0.013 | 16.3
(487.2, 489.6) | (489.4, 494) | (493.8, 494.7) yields 0.000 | 16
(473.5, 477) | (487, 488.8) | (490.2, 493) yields 0.032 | 16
